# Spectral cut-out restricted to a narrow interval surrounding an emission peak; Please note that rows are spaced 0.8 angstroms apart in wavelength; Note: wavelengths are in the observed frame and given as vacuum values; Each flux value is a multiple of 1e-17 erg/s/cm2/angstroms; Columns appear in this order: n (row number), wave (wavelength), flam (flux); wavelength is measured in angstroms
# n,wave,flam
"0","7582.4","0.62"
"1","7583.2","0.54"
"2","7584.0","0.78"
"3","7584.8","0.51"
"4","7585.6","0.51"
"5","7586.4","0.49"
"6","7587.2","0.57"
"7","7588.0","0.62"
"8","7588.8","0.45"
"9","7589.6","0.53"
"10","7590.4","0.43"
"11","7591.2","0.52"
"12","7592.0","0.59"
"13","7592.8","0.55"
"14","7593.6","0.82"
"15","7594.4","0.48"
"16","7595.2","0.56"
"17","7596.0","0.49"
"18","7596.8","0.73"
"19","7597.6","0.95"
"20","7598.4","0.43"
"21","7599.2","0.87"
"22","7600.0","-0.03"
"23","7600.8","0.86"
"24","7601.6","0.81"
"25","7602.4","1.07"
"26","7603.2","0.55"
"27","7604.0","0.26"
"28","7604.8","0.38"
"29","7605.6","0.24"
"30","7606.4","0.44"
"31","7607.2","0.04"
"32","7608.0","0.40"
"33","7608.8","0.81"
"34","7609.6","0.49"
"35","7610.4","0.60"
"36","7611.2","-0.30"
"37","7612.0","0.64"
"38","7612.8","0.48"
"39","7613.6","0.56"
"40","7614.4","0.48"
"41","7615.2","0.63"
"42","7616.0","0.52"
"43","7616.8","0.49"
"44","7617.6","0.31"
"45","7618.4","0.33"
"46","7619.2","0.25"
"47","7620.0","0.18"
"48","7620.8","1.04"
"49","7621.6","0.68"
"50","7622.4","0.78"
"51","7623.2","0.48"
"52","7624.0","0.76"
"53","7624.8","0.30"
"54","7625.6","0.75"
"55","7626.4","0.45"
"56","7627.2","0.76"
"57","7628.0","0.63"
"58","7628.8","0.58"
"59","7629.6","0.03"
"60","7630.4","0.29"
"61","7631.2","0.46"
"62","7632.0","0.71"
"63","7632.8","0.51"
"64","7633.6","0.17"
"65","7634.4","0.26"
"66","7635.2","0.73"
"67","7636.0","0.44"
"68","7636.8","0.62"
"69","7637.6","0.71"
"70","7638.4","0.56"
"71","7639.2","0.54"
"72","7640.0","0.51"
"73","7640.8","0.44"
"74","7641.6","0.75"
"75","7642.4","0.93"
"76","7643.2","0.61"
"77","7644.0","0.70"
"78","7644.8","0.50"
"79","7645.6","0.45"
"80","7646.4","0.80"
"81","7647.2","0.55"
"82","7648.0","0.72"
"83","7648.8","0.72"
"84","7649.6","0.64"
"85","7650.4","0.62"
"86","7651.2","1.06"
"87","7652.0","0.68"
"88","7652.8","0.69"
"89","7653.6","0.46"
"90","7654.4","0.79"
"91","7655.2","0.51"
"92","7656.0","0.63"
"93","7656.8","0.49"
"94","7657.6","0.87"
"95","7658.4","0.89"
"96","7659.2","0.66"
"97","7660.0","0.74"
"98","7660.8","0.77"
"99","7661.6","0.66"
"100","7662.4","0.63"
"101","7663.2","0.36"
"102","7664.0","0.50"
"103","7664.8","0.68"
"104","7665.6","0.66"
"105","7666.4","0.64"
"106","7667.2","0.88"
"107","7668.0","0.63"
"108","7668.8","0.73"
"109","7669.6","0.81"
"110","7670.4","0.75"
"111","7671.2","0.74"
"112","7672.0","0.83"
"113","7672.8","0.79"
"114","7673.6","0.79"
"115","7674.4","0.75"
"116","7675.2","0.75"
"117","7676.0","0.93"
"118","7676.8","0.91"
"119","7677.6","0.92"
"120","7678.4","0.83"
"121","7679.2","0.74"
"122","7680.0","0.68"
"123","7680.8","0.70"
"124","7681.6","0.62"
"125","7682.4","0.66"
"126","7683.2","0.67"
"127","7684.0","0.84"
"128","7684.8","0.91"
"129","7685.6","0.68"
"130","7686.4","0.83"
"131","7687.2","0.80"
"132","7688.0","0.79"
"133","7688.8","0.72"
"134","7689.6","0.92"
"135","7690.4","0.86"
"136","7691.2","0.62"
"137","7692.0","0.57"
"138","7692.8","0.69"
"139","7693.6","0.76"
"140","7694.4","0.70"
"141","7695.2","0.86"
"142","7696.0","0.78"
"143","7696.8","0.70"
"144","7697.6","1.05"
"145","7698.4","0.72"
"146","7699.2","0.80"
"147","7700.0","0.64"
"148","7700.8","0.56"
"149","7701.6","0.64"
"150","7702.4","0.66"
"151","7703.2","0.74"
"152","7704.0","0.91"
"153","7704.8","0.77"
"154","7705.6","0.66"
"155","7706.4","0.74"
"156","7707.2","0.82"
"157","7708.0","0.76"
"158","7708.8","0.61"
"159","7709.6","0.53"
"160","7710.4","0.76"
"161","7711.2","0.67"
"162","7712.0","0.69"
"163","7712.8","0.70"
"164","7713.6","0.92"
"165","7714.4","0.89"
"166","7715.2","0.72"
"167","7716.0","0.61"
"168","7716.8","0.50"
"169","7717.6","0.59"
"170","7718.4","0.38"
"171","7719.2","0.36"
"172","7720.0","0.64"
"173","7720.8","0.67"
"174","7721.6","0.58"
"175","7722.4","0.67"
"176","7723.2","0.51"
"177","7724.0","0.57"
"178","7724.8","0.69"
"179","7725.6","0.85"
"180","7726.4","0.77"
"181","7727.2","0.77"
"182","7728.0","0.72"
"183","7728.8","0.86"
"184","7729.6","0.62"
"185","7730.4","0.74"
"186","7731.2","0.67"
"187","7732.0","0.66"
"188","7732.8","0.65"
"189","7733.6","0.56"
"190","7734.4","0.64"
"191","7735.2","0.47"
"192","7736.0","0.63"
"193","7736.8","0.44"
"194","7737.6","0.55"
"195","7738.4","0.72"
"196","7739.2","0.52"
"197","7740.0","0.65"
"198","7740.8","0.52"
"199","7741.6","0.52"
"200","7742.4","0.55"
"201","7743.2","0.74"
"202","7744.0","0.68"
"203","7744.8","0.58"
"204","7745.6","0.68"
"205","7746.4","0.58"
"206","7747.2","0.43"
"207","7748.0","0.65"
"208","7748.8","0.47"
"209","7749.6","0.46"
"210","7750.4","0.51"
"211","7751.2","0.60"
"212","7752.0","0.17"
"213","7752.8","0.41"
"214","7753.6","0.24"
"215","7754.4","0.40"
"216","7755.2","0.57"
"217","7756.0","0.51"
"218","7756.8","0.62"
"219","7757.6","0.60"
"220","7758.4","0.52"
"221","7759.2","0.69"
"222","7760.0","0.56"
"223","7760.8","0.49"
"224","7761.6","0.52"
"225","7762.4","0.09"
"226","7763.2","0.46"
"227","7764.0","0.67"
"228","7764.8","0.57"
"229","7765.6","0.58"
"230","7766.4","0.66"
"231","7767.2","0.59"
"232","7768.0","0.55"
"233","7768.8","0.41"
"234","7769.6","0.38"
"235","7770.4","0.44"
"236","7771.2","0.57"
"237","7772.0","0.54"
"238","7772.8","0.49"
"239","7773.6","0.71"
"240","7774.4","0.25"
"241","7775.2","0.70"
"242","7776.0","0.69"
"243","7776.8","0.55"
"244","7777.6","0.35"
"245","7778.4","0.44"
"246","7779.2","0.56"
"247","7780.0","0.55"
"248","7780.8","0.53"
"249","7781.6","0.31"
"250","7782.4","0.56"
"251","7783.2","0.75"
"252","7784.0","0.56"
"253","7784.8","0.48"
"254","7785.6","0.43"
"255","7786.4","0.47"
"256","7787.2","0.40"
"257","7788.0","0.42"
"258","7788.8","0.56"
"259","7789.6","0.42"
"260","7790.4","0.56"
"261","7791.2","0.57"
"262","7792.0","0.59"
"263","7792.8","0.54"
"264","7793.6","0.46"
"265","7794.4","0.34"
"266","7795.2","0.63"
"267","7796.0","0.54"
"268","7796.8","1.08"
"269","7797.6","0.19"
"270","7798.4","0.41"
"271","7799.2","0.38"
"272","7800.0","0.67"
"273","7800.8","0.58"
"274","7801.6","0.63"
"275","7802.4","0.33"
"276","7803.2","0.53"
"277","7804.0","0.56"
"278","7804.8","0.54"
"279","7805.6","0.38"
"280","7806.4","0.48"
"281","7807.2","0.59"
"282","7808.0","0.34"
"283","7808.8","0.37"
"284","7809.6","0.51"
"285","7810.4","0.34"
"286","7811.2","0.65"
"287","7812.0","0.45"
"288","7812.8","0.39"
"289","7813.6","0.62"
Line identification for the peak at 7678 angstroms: Mg II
